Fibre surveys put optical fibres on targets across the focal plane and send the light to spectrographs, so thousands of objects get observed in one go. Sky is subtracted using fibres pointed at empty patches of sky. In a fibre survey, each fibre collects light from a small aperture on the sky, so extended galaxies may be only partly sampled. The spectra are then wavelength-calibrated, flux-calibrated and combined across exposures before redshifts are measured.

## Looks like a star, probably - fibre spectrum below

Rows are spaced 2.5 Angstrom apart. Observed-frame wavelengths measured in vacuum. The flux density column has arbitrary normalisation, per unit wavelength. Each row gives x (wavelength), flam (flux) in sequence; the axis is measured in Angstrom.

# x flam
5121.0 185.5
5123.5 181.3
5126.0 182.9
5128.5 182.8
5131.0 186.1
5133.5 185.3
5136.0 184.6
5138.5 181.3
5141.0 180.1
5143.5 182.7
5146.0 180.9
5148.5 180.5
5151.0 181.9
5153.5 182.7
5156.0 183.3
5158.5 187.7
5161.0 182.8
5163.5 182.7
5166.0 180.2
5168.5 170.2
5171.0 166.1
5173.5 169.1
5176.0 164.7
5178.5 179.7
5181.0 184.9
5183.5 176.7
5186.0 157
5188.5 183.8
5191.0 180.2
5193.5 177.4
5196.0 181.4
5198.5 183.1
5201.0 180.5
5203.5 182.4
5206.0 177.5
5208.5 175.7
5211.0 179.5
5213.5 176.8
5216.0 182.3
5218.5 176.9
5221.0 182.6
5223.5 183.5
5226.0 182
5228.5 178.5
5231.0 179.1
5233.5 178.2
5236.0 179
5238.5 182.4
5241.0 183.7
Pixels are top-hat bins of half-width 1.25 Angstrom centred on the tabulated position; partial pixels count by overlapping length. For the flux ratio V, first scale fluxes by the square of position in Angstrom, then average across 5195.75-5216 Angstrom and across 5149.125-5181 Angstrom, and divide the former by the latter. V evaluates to 1.0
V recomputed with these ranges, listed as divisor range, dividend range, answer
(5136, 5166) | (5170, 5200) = 0.97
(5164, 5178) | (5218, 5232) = 1.08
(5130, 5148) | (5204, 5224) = 1.01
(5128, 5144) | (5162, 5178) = 0.95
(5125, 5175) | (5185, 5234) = 1.01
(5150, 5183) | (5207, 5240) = 1.03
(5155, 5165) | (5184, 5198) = 0.97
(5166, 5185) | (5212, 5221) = 1.05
